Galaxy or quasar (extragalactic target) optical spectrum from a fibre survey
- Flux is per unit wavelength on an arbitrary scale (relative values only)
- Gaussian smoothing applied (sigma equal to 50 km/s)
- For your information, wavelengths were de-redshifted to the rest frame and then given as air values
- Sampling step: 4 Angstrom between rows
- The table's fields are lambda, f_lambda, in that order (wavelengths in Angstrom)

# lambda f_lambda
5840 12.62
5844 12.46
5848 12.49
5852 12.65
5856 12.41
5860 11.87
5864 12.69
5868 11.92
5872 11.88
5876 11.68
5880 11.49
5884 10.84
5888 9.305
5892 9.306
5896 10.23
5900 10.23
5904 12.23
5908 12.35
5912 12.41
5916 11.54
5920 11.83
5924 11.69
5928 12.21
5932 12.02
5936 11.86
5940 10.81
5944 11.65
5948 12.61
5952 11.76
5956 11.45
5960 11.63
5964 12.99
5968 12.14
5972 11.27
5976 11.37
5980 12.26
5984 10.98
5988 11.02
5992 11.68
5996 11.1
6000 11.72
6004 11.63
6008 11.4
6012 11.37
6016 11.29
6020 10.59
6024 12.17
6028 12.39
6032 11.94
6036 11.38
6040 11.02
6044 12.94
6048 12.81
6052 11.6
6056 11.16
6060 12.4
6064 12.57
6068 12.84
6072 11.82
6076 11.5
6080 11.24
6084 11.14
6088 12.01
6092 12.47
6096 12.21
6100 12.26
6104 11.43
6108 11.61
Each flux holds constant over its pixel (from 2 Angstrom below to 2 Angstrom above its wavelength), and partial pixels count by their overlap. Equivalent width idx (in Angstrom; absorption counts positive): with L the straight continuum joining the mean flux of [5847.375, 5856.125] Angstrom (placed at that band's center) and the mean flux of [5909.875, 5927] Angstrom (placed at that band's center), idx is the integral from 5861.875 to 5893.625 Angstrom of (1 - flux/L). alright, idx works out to 2.9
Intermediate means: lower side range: 12.5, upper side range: 11.9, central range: 11.2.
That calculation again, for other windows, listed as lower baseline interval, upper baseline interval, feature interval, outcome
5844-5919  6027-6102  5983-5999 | 0.8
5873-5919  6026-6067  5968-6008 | 0.7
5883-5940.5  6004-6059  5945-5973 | -1.3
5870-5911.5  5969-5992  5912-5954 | -2.3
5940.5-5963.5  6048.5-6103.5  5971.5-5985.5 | 0.4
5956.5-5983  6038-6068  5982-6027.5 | 2.2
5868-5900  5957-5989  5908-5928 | -1.5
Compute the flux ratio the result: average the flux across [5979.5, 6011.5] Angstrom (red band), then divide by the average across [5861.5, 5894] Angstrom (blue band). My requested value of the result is 1.03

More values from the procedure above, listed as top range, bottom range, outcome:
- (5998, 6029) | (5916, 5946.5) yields 0.98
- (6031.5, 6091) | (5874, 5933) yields 1.06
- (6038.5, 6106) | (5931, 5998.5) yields 1.03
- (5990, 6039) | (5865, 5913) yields 1.03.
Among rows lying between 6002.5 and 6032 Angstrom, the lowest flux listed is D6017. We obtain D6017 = 10.59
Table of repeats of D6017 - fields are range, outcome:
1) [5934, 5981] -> 10.81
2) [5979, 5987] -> 10.98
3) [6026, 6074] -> 11.02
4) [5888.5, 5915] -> 9.306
